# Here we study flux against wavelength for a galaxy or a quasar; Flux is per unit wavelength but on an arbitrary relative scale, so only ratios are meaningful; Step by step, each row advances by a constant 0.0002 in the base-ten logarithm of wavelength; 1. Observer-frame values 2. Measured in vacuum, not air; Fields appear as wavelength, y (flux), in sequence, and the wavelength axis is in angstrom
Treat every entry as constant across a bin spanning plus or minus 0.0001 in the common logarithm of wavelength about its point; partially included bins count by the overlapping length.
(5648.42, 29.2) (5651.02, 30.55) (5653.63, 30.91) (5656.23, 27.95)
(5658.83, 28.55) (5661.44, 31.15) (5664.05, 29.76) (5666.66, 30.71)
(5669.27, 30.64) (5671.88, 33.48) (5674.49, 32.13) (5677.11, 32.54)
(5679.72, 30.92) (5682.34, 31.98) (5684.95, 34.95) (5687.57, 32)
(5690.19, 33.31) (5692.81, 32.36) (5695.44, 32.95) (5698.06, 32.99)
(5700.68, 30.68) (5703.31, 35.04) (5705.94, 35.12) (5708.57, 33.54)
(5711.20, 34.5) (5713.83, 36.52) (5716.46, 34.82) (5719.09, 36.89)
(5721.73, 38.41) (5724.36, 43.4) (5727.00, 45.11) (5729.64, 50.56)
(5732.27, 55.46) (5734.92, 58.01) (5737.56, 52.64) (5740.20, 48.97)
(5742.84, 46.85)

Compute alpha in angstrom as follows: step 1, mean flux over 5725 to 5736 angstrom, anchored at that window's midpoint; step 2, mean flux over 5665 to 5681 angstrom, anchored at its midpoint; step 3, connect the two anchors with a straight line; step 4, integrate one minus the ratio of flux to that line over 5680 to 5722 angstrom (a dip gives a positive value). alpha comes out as 7.3 angstrom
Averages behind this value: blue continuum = 31.7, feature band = 33.9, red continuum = 51.6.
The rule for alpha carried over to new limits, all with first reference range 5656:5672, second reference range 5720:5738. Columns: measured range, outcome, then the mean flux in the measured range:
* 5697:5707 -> 1.8 angstrom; 33.4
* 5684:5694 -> 1.1 angstrom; 33.1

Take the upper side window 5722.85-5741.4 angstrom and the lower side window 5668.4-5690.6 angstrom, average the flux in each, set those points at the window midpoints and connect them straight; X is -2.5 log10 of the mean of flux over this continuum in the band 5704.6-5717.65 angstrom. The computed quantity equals 0.23 mag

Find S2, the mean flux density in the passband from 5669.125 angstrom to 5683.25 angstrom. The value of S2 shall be 32.1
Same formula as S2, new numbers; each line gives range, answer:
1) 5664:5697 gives 32.2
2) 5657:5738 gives 36.3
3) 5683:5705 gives 33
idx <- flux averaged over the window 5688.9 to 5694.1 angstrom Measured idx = 32.8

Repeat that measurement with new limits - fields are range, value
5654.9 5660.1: 28.3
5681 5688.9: 33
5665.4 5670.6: 30.7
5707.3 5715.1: 34.9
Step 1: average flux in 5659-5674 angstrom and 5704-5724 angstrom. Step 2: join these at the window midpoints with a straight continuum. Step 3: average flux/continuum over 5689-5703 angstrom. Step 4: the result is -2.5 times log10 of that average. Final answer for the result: 0.049 mag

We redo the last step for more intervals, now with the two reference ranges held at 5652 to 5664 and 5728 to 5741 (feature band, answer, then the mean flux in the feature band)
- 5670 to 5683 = 0.10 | 32.1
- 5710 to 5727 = 0.26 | 38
